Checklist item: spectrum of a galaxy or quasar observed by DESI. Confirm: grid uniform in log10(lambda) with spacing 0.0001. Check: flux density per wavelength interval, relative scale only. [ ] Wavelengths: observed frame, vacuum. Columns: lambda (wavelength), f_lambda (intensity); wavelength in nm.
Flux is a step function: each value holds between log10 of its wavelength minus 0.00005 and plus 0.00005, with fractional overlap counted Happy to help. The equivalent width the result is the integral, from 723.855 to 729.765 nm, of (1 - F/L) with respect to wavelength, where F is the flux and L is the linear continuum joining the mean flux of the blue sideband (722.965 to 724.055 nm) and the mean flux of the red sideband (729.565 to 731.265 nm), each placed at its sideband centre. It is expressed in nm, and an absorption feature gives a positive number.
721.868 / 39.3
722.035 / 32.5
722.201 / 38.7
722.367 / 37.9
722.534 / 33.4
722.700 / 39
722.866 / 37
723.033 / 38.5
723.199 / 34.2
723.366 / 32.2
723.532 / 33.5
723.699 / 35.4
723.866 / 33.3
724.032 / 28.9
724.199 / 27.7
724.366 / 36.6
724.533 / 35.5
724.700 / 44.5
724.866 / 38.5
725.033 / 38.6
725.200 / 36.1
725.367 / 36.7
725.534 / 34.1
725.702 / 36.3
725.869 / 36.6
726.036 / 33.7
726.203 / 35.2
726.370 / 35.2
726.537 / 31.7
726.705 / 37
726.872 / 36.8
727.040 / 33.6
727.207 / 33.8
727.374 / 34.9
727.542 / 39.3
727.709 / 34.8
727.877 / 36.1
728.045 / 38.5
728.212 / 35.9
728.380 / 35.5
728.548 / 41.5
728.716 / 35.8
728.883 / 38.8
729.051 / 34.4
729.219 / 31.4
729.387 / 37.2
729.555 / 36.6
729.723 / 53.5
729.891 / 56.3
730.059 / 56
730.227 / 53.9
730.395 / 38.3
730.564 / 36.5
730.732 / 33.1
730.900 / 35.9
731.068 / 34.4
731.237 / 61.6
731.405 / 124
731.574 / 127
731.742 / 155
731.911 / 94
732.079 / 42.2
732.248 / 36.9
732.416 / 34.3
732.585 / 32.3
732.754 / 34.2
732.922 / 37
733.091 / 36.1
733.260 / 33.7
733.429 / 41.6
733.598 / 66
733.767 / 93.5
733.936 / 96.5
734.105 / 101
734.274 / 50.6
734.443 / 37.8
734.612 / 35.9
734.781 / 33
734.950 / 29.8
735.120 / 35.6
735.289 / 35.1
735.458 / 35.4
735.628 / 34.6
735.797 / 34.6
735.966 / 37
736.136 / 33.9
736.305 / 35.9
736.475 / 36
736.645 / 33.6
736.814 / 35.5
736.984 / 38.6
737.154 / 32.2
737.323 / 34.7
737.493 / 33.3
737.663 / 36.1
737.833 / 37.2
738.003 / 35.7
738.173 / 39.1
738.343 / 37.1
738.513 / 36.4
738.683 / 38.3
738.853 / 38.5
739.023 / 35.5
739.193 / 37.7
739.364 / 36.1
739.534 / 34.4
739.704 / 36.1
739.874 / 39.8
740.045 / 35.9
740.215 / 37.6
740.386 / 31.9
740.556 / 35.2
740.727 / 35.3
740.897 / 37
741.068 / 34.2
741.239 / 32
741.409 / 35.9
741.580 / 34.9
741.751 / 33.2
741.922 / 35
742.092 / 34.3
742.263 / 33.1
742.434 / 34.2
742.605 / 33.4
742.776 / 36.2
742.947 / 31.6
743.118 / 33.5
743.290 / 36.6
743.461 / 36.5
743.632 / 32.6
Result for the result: 0.45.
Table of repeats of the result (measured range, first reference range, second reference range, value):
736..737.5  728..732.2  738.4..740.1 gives 0.24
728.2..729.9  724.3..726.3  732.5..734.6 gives 0.22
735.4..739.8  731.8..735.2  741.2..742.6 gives 0.68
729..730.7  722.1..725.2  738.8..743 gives -0.37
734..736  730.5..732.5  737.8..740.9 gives 0.45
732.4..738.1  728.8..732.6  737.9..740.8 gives 0.49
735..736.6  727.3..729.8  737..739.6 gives 0.06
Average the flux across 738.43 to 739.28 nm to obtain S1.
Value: 37.3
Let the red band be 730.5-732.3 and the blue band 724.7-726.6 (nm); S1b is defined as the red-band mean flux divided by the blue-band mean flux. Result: 1.99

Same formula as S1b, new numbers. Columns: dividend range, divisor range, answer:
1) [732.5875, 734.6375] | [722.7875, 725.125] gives 1.56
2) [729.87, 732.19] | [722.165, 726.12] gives 1.90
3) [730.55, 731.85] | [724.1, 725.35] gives 2.14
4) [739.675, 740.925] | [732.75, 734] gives 0.65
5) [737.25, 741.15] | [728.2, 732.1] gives 0.65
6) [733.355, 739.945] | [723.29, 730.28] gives 1.12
